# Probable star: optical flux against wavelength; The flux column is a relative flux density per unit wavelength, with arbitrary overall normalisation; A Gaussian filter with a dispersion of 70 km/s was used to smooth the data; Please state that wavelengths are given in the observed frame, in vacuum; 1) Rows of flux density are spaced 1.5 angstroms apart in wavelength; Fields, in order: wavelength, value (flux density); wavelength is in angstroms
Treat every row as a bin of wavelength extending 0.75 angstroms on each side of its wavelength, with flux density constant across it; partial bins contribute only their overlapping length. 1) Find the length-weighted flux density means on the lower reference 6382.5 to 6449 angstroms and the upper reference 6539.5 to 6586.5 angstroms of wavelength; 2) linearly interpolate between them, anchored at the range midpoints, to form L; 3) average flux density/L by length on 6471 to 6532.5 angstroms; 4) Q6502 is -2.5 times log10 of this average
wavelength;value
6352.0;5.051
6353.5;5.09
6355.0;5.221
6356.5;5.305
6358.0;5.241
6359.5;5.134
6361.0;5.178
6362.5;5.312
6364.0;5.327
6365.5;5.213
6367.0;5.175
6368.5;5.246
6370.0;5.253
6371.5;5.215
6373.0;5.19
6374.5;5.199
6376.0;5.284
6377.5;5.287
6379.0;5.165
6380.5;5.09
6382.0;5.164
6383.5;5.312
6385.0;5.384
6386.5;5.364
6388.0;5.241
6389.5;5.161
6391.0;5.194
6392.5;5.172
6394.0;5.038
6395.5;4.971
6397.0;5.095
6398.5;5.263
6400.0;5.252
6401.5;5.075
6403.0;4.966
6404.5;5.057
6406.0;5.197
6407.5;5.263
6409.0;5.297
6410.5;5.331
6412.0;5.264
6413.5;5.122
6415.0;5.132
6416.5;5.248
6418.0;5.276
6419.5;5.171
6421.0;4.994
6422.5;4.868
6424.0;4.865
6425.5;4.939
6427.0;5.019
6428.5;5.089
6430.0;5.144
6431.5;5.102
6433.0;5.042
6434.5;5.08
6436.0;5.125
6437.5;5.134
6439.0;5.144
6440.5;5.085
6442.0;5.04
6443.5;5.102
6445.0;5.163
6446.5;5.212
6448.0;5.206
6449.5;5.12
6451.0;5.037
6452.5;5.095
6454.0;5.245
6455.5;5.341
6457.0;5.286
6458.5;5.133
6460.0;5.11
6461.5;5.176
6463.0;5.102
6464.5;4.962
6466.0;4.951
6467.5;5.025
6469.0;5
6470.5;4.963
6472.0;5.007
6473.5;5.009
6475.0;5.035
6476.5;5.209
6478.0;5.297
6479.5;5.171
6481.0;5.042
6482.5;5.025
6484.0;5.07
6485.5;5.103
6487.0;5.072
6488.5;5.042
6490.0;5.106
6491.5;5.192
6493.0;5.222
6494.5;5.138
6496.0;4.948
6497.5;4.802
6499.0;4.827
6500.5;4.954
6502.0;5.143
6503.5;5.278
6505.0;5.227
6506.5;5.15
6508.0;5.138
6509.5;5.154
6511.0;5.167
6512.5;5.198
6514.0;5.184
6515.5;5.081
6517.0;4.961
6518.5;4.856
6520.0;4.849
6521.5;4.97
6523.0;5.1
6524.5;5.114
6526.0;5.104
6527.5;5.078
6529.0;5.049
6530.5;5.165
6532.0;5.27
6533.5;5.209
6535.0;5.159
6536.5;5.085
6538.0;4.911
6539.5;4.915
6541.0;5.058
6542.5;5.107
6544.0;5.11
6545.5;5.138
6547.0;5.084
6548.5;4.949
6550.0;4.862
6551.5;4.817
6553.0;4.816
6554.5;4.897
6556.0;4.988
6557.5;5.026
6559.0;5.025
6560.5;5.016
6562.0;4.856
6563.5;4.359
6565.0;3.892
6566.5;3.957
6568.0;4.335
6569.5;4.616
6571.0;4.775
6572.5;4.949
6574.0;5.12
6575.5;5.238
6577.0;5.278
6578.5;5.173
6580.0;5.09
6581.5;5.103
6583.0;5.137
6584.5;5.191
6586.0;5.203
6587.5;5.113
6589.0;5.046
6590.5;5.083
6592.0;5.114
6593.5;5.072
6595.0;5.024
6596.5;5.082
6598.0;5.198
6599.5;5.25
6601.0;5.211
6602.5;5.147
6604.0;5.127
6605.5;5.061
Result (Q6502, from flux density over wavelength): -0.02 mag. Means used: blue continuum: 5.14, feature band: 5.08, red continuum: 4.91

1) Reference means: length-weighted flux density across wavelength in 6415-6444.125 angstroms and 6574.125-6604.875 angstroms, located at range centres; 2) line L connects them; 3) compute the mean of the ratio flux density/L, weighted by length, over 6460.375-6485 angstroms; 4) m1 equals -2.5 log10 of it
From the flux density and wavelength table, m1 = 0.01 mag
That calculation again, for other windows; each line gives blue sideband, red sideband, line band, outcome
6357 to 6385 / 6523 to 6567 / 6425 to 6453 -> 0.00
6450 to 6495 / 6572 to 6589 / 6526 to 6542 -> 0.01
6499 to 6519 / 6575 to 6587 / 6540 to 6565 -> 0.05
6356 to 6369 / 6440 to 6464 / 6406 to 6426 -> 0.01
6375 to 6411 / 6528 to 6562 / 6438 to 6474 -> 0.00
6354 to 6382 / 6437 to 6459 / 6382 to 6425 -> 0.01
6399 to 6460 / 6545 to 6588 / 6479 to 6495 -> -0.02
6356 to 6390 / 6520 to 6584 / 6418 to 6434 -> 0.02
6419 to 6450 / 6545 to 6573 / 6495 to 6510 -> -0.04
